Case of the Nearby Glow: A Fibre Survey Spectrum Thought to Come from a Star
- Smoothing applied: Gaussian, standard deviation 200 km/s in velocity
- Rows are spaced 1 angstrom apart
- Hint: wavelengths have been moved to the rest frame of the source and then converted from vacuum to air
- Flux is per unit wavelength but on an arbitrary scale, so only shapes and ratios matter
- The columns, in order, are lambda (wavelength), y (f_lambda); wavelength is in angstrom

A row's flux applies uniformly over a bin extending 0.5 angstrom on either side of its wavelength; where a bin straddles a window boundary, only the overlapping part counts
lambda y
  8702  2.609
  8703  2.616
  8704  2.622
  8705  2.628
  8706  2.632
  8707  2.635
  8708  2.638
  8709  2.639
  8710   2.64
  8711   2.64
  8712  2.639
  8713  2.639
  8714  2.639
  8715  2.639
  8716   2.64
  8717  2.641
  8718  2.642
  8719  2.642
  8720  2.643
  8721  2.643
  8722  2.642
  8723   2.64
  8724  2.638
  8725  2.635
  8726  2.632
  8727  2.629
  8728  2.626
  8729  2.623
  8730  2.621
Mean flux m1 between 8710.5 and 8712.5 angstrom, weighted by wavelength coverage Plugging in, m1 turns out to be 2.64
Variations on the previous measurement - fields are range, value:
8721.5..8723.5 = 2.64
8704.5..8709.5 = 2.63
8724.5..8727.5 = 2.63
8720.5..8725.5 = 2.64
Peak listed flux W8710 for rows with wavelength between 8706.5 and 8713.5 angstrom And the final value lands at 2.64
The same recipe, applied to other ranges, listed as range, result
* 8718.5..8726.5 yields 2.643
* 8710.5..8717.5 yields 2.641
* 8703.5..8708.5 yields 2.638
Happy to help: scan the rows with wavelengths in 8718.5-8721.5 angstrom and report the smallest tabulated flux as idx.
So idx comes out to 2.642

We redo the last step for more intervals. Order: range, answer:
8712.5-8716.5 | 2.639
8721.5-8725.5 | 2.635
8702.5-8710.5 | 2.616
